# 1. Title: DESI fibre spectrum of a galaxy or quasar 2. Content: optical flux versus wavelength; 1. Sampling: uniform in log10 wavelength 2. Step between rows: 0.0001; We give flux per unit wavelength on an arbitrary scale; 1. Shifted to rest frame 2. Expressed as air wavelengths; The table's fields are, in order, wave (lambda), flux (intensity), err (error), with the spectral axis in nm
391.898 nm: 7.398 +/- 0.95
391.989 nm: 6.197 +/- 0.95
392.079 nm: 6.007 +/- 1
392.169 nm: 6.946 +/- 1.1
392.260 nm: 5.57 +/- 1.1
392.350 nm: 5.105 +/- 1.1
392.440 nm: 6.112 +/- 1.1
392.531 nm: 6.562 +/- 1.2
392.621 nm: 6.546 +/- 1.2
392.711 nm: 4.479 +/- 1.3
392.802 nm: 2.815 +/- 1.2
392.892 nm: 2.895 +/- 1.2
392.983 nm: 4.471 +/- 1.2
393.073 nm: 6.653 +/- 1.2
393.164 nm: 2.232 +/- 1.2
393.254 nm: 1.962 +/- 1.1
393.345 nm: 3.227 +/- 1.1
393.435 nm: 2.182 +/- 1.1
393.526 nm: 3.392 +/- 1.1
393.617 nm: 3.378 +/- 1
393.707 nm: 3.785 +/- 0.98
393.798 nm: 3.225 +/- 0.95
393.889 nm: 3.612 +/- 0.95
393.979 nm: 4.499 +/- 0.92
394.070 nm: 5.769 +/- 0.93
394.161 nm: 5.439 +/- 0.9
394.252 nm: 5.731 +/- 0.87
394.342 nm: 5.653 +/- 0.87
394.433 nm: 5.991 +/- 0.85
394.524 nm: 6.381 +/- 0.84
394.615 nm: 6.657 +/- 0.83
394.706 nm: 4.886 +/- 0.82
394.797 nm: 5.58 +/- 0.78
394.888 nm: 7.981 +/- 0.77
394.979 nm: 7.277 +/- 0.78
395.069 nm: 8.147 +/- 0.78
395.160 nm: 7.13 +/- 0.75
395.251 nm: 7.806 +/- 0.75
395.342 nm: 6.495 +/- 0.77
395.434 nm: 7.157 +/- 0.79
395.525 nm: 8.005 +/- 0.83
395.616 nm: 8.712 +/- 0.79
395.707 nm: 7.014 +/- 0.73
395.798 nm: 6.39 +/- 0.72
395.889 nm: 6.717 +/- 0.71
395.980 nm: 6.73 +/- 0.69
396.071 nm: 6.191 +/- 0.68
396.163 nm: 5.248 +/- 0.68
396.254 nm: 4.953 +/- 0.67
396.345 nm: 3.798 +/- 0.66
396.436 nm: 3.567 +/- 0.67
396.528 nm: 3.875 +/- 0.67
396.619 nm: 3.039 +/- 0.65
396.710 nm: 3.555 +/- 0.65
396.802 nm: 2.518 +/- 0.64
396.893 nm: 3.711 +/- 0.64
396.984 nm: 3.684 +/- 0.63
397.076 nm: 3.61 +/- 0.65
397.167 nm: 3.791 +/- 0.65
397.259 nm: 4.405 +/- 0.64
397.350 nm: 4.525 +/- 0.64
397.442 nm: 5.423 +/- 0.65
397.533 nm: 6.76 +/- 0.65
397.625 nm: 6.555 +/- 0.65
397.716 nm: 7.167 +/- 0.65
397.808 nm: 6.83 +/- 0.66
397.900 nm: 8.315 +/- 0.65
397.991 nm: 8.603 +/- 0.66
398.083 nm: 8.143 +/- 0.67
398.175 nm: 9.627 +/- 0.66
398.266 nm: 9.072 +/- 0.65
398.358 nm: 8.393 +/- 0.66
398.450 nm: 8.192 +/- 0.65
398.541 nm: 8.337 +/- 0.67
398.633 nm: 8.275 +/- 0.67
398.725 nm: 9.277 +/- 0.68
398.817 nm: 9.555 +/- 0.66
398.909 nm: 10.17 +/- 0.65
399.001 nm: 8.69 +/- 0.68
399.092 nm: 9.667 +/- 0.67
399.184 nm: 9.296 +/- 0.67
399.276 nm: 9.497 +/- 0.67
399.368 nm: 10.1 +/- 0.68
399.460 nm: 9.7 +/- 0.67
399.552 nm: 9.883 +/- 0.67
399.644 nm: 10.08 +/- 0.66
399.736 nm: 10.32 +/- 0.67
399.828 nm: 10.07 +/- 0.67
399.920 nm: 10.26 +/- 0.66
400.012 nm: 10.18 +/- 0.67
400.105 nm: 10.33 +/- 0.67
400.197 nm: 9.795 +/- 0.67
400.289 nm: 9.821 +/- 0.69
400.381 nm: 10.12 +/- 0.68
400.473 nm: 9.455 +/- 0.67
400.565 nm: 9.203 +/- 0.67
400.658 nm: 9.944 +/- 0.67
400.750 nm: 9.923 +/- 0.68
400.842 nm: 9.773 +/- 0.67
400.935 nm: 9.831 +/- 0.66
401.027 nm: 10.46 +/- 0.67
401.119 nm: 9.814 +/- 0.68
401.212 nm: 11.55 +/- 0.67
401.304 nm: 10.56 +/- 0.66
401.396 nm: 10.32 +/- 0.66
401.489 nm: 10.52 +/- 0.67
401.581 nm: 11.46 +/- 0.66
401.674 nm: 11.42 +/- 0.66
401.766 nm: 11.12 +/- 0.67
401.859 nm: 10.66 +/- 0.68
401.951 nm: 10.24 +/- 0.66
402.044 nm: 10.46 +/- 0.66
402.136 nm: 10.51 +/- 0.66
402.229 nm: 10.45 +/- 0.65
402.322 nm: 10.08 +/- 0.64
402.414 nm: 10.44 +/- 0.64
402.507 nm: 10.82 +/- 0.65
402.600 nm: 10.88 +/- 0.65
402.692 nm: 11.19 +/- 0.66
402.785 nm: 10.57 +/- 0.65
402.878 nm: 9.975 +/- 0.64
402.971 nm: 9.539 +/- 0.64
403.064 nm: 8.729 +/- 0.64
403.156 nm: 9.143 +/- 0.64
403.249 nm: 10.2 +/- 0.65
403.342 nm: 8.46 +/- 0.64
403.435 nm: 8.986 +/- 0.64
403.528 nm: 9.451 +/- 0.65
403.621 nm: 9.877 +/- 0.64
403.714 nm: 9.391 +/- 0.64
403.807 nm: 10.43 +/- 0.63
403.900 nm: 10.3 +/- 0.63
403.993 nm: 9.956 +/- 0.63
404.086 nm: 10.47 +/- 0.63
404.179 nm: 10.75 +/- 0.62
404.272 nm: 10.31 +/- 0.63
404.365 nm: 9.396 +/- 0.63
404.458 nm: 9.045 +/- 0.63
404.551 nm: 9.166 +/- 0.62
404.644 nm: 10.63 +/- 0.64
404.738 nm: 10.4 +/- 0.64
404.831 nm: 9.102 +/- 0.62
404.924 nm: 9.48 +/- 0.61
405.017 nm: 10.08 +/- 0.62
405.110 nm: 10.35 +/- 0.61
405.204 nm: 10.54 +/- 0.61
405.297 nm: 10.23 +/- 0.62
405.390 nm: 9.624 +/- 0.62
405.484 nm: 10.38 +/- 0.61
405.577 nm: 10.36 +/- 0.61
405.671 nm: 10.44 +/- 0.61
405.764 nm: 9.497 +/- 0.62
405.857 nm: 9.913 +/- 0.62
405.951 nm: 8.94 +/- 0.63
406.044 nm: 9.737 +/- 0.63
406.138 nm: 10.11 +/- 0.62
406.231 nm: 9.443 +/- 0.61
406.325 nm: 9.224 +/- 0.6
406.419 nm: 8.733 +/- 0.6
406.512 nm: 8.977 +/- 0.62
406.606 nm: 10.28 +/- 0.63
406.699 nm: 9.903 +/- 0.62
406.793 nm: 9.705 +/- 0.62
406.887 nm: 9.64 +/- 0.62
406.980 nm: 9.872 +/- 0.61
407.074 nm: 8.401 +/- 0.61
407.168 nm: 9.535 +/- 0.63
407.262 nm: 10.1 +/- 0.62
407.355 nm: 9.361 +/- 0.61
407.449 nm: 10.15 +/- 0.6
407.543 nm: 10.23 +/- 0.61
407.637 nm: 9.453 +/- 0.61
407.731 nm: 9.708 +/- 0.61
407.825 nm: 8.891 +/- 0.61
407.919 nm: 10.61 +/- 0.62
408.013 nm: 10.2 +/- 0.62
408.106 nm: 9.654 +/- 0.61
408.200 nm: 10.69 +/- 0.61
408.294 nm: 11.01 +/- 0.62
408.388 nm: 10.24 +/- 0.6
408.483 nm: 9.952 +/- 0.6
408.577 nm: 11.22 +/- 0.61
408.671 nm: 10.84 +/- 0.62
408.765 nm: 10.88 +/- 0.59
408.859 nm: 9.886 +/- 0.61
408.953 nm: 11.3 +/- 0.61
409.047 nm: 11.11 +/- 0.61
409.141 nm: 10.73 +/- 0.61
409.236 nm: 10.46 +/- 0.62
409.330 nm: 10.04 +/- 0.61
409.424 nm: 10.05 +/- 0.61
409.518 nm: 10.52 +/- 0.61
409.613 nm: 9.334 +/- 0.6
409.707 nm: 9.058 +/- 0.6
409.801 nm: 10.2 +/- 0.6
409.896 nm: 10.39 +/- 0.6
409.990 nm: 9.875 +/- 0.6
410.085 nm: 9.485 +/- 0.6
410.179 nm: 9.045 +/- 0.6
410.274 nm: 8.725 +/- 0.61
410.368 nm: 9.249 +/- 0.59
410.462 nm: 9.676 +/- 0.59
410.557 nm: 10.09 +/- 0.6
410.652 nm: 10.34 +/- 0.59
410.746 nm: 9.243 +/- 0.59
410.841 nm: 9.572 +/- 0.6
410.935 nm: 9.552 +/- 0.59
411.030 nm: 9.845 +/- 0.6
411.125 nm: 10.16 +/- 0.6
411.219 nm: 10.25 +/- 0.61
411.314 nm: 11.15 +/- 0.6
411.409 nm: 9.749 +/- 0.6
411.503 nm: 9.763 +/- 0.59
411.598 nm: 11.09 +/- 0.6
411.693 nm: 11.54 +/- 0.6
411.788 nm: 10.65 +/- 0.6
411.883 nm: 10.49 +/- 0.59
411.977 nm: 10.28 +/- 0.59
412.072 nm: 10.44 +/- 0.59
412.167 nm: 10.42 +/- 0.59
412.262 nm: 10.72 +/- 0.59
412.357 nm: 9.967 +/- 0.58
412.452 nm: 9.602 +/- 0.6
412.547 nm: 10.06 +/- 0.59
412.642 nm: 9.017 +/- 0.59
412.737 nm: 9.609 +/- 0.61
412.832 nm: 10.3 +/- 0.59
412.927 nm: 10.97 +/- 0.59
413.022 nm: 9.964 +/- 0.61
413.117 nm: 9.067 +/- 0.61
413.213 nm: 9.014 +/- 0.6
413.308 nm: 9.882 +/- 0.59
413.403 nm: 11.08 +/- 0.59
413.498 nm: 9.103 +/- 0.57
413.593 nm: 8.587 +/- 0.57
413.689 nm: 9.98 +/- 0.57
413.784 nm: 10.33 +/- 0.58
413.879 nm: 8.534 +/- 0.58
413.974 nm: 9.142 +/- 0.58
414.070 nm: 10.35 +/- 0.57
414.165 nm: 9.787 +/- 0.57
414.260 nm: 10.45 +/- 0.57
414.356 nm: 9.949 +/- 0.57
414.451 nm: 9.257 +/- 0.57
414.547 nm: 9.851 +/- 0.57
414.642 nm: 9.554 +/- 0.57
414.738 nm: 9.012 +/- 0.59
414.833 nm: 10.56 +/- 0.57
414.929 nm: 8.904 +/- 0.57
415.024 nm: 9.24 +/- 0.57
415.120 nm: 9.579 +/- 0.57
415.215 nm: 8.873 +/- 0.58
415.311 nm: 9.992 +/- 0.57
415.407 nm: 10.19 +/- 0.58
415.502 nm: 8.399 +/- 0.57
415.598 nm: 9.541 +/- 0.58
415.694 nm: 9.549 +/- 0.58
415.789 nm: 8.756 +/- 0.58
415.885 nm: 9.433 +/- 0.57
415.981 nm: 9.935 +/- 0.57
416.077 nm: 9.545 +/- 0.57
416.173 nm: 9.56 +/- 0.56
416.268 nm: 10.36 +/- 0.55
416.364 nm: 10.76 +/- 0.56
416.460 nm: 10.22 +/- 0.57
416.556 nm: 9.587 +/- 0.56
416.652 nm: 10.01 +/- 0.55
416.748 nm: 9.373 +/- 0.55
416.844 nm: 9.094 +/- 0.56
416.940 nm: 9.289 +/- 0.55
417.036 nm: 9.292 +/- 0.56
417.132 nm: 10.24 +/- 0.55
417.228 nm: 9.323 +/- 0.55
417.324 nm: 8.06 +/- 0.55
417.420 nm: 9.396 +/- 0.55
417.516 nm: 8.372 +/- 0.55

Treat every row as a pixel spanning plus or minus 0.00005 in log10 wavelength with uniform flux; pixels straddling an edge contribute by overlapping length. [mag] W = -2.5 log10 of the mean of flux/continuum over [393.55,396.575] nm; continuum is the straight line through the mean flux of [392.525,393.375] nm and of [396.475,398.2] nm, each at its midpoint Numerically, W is -0.23 mag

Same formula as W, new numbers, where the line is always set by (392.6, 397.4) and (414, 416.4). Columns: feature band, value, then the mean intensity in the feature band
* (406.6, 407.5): -0.24 mag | 9.67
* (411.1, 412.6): -0.17 mag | 10.4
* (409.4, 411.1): -0.14 mag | 9.68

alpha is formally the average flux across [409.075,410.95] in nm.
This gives 9.8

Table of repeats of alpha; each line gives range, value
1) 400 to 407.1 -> 10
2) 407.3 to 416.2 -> 9.91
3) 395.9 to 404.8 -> 8.75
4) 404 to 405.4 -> 9.99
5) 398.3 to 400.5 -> 9.56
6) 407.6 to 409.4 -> 10.4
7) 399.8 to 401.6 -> 10.2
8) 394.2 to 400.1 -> 7.11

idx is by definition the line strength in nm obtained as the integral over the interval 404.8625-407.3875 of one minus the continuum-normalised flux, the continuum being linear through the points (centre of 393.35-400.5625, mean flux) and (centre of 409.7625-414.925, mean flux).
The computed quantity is -0.31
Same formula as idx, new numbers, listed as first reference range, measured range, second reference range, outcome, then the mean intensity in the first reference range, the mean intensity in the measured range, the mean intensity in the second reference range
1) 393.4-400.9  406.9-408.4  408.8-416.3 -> -0.15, 7.06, 9.87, 9.87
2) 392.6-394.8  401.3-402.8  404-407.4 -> -0.47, 4.41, 10.7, 9.79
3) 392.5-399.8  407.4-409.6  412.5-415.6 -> -0.44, 6.27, 10.3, 9.64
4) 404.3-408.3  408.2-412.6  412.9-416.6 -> -0.21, 9.79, 10.2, 9.66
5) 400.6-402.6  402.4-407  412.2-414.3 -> 0.20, 10.5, 9.86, 9.8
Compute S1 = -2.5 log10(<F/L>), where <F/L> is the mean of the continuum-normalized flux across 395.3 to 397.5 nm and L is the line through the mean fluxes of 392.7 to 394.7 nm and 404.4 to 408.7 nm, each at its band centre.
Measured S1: 0.05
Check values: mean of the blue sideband 4.3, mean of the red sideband 9.87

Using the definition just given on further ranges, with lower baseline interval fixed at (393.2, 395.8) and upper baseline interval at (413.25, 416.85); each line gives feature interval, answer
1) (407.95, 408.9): -0.25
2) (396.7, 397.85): 0.26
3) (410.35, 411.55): -0.12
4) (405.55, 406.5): -0.22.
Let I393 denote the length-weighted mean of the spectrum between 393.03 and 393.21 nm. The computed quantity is 4.4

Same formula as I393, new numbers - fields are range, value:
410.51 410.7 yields 10.2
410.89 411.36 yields 10.2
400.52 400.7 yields 9.53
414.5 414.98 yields 9.58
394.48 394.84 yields 5.87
